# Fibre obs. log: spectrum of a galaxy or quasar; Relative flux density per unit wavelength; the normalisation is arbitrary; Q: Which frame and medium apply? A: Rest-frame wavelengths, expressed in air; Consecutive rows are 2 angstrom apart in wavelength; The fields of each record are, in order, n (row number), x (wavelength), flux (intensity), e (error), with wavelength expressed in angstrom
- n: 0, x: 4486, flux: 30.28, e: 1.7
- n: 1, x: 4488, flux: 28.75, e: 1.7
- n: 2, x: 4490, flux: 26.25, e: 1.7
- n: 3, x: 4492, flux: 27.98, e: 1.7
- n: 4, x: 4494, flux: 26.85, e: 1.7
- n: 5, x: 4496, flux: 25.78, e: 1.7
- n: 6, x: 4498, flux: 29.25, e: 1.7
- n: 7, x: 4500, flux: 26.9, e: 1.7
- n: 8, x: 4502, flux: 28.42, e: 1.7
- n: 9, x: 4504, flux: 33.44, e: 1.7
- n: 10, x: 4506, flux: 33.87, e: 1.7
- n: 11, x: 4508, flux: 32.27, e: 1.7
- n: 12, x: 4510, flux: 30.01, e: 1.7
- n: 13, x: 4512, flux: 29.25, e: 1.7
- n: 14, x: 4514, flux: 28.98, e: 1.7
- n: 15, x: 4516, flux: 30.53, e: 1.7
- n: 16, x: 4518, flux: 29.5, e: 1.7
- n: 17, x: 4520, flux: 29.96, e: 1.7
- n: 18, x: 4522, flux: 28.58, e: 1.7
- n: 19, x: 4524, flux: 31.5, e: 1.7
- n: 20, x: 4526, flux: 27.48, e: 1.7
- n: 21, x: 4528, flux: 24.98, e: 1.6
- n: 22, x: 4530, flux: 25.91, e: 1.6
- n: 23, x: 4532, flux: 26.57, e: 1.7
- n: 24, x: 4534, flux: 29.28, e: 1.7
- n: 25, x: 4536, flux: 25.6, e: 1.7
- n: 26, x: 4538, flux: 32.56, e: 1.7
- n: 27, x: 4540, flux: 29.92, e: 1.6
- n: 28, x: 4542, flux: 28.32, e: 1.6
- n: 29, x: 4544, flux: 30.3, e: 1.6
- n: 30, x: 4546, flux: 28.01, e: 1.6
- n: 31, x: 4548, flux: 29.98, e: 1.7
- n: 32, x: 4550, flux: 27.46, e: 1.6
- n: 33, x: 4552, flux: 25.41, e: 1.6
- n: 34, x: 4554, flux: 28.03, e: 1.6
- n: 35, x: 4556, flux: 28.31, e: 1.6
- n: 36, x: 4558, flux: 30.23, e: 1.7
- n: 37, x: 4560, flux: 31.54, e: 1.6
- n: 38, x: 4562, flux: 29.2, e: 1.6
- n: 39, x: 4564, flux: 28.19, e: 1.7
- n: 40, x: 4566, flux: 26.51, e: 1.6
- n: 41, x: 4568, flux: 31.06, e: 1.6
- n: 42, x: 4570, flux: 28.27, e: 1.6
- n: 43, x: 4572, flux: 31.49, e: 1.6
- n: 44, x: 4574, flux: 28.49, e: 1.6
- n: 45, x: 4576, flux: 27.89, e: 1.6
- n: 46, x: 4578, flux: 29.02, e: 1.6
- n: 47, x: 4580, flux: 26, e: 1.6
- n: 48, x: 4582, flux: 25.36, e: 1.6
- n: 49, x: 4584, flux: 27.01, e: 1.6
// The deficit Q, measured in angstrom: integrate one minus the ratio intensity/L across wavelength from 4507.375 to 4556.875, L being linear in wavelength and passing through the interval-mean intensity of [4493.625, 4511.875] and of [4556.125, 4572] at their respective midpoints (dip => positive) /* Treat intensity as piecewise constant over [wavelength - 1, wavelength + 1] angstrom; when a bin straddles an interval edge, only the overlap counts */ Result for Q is 1.4 angstrom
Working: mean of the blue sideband 29.7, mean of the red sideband 29.4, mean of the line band 28.7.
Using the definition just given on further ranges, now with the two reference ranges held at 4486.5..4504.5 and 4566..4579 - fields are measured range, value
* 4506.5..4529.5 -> -0.80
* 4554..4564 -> -0.18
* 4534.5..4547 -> -0.18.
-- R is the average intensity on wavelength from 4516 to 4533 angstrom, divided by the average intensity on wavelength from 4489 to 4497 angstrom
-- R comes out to 1.06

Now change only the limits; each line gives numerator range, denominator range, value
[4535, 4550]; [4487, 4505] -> 1.03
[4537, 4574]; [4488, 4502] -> 1.06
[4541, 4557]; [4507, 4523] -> 0.94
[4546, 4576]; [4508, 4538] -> 1.00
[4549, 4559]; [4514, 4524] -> 0.94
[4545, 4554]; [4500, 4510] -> 0.89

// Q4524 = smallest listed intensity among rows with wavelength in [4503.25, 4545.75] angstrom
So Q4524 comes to 24.98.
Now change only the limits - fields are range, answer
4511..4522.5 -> 28.58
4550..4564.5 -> 25.41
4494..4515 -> 25.78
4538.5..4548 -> 28.01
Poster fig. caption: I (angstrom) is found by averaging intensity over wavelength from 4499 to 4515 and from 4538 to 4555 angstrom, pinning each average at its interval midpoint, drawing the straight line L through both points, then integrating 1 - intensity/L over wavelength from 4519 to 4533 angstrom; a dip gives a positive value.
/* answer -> 0.8 angstrom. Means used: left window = 30.4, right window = 28.7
